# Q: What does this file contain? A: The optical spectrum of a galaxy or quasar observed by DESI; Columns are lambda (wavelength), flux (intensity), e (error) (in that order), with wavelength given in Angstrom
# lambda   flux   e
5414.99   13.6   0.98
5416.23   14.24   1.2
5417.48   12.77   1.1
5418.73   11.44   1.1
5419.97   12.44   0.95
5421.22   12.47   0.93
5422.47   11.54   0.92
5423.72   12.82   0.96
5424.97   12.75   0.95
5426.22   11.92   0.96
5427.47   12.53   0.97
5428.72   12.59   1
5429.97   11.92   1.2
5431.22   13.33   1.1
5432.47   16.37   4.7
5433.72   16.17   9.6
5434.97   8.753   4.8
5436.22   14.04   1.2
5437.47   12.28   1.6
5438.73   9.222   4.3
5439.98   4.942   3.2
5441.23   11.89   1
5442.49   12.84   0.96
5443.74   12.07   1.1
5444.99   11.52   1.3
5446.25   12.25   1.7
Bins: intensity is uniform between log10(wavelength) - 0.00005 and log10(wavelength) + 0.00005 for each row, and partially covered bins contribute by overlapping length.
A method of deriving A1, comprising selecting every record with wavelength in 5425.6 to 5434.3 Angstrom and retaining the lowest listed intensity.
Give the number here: 11.92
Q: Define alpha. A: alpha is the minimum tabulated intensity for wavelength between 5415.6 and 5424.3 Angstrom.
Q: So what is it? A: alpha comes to 11.44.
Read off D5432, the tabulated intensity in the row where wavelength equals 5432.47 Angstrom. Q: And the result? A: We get 16.37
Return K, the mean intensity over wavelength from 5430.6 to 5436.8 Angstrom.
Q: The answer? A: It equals 13.7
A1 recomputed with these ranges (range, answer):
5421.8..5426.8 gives 11.54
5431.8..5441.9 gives 4.942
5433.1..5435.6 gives 8.753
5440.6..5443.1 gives 11.89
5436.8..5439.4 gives 9.222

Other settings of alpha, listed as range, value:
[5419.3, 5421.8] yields 12.44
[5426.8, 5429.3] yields 12.53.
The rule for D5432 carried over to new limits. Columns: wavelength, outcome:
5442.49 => 12.84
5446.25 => 12.25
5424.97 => 12.75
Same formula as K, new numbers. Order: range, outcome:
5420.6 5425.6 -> 12.4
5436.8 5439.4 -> 10.7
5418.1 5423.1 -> 12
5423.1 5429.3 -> 12.5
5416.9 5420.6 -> 12.2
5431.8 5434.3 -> 16.2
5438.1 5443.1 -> 9.7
